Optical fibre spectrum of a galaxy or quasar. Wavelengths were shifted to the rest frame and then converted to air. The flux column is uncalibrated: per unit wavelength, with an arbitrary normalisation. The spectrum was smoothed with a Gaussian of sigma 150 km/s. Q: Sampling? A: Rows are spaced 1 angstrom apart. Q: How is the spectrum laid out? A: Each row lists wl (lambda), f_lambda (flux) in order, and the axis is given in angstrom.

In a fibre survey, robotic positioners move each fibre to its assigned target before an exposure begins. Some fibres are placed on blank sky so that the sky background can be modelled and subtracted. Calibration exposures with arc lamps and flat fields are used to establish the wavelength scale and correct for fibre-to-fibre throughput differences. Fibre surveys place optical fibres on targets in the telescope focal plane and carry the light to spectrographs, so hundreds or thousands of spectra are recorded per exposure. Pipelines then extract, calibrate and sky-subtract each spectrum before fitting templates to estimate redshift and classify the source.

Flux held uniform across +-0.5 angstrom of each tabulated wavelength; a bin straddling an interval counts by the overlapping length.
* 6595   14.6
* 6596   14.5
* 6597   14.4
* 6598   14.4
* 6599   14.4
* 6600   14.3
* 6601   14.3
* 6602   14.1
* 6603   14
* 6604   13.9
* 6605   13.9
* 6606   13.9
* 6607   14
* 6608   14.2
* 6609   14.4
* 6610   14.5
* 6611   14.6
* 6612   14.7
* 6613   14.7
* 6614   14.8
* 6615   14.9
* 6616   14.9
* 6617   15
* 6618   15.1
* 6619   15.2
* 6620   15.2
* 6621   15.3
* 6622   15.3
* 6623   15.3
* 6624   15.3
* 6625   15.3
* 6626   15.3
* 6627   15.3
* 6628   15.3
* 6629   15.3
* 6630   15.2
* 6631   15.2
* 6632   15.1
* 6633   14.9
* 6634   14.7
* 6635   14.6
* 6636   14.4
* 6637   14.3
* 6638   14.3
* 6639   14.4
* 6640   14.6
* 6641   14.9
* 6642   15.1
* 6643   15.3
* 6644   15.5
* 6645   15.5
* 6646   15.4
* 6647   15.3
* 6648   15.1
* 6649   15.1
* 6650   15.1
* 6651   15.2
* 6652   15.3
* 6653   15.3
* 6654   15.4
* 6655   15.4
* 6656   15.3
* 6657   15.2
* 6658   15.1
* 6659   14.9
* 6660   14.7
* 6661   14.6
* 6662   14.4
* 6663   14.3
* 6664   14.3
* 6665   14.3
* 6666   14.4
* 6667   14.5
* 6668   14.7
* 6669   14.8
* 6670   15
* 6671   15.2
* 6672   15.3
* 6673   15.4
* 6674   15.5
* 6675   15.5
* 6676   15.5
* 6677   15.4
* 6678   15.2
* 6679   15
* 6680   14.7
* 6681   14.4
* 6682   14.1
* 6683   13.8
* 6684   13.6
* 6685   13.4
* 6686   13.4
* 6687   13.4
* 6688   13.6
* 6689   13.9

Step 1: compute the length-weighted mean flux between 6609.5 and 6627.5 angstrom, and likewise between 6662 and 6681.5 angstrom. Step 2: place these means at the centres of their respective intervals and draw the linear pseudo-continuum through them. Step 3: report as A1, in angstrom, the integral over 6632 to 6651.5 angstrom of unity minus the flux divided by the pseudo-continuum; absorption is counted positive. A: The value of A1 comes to 0.1 angstrom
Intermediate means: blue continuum 15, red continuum 14.9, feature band 14.9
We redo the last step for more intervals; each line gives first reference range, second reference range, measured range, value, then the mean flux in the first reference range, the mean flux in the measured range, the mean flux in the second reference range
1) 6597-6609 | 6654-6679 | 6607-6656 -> -1.6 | 14.2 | 15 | 15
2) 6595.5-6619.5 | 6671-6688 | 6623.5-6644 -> -0.6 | 14.5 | 15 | 14.6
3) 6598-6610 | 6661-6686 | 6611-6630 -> -1.1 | 14.2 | 15.1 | 14.7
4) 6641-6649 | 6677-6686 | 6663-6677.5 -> -0.4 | 15.3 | 15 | 14.3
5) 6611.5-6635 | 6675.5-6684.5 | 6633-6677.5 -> -0.4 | 15.1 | 15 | 14.6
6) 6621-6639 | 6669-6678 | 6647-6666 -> 0.3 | 15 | 14.9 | 15.3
